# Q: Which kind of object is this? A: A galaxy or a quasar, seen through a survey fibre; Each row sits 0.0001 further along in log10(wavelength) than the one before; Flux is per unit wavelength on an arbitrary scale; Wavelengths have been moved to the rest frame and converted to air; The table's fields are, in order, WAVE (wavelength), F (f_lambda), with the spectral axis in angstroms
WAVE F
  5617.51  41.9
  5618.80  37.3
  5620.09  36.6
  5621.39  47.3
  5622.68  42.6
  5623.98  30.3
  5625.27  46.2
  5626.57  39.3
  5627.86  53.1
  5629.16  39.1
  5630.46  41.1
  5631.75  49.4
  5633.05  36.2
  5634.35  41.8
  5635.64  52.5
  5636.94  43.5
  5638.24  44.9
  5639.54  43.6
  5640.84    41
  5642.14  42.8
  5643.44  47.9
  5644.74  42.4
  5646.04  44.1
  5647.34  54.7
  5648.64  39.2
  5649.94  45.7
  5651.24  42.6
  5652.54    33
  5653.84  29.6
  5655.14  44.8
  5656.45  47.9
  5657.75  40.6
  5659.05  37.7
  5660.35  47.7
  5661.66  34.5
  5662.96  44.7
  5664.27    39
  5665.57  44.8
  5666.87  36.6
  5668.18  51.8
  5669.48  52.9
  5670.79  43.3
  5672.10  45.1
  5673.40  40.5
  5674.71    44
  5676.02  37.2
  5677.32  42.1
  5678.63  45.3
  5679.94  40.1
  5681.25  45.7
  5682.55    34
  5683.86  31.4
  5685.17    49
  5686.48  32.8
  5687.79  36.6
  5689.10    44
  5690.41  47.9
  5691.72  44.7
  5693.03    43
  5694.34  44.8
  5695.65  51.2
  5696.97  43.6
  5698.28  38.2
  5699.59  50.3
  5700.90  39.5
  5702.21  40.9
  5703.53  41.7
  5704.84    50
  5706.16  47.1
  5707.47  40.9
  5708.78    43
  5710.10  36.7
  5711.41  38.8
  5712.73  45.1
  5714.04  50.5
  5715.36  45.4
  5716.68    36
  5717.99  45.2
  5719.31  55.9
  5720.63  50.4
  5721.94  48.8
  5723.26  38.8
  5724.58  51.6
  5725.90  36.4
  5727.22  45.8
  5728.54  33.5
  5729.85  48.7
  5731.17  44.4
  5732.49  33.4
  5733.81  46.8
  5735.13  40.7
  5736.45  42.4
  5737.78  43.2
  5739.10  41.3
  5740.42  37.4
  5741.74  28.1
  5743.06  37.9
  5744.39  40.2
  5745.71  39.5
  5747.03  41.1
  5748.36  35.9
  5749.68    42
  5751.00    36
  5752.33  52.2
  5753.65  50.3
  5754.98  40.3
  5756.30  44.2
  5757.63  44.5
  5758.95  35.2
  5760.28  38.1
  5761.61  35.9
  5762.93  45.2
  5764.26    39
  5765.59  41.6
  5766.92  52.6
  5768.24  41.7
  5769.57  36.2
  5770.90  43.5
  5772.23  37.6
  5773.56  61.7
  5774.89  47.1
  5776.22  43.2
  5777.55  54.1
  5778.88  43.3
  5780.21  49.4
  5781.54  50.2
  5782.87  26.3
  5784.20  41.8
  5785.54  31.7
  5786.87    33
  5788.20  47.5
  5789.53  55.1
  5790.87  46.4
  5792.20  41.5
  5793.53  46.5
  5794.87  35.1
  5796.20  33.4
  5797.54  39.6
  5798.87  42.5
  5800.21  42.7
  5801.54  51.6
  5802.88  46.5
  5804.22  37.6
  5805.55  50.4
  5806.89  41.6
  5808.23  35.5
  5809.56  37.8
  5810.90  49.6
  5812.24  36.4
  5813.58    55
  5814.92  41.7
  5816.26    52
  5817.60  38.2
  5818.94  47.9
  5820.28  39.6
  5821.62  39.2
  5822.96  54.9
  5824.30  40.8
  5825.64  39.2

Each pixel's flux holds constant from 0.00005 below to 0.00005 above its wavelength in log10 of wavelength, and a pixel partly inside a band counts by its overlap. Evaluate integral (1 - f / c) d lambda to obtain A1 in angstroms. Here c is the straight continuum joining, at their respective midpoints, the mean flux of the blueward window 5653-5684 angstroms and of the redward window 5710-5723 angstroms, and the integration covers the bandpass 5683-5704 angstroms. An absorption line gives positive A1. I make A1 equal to 0.6 angstroms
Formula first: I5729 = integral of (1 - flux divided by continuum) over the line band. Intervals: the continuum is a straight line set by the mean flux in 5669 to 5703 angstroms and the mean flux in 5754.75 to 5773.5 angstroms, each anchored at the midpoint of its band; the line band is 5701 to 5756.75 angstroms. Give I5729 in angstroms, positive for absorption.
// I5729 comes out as -0.53 angstroms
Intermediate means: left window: 42.6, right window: 41.8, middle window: 42.5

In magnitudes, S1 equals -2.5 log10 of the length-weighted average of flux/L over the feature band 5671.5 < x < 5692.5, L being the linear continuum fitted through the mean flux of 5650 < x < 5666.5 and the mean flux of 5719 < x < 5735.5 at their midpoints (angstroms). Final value 0.02 mag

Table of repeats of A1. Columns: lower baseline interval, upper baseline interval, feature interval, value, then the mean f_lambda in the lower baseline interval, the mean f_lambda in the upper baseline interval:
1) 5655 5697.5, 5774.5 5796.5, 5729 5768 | 1.34 angstroms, 42.7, 42.8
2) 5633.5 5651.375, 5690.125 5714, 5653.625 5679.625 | 0.98 angstroms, 44.7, 43.9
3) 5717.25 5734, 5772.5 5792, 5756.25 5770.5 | 1.12 angstroms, 44.5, 44.8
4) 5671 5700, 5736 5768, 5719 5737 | -1.05 angstroms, 42.3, 41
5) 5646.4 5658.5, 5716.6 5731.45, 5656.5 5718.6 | 1.07 angstroms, 42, 45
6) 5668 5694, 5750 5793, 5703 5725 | -1.15 angstroms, 42.4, 43.3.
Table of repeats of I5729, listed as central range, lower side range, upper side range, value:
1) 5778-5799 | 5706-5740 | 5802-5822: 0.9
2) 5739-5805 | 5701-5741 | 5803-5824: 2.2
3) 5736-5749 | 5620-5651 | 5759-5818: 1.4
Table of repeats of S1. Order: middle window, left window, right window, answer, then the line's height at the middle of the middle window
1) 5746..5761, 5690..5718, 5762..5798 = 0.04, 43.3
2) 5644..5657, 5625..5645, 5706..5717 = 0.03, 43.7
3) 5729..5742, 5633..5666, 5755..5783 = 0.06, 43.4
